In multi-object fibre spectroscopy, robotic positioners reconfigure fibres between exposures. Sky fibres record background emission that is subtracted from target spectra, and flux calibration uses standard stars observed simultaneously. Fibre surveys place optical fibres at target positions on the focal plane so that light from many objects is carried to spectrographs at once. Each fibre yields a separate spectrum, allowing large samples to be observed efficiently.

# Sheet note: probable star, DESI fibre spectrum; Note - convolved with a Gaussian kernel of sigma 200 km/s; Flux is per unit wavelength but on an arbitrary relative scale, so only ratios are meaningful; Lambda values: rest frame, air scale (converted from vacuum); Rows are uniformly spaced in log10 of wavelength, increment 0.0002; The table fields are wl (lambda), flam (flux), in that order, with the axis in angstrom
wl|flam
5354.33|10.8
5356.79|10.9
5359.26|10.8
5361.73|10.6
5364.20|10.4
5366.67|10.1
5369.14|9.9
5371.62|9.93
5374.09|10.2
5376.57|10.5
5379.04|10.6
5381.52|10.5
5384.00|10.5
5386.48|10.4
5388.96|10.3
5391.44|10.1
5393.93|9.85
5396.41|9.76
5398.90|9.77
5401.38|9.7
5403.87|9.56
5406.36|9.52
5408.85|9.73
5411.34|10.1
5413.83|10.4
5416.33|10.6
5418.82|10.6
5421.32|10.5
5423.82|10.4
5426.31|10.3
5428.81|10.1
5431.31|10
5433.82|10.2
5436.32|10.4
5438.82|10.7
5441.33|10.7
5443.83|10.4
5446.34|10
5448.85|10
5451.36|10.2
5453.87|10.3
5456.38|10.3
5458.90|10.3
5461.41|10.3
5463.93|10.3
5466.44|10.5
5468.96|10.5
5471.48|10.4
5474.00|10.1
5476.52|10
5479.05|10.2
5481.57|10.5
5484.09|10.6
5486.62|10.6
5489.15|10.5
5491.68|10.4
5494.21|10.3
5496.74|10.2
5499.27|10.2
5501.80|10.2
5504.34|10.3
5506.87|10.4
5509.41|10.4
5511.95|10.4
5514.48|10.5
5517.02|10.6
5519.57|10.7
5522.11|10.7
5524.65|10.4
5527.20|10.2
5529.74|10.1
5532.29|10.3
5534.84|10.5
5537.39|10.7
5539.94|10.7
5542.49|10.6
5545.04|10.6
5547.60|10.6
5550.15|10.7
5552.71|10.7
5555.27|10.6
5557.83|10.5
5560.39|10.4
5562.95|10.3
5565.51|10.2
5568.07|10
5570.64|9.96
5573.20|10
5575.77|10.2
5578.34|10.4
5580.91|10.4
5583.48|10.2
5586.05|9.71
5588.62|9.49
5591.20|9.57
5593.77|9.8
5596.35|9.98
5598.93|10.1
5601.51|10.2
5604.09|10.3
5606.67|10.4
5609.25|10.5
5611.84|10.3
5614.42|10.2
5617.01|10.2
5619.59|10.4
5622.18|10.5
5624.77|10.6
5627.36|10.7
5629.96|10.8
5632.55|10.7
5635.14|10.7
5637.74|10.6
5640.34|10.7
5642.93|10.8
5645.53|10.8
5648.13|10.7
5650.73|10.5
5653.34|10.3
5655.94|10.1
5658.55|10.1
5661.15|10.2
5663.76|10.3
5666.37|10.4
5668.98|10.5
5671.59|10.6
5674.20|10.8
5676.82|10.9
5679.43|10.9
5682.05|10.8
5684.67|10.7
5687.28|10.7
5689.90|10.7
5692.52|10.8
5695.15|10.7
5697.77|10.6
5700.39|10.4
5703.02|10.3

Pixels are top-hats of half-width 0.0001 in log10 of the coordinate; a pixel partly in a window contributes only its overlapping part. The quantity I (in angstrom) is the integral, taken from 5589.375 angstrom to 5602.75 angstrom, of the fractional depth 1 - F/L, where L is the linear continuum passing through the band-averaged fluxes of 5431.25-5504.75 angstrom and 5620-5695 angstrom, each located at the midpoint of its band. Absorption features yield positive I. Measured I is 0.8 angstrom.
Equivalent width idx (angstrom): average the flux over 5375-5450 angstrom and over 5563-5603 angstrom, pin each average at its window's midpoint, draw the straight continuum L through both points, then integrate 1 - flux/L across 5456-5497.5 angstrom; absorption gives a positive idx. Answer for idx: -0.9 angstrom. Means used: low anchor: 10.2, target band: 10.4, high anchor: 10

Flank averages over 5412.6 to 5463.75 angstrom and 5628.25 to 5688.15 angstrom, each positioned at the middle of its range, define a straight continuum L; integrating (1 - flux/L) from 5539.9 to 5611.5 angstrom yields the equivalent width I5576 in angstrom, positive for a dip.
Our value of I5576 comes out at 1.7 angstrom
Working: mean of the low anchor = 10.3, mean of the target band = 10.2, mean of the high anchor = 10.6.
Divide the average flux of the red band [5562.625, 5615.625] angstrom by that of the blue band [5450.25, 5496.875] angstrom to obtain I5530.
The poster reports 1.0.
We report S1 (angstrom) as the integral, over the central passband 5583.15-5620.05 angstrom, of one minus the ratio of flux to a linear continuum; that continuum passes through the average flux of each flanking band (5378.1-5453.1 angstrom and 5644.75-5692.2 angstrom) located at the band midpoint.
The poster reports 1.3 angstrom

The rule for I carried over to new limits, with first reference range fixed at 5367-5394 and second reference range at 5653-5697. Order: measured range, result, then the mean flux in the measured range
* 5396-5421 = 0.71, 10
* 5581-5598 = 1.03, 9.84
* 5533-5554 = -0.40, 10.6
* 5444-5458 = 0.21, 10.2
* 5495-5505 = 0.16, 10.2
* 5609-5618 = 0.19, 10.3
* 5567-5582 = 0.43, 10.2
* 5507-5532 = -0.07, 10.4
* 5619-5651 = -0.42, 10.7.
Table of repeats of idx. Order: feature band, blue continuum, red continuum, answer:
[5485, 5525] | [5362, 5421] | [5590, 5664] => -0.7 angstrom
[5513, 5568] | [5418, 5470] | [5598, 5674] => -0.5 angstrom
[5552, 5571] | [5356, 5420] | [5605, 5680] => 0.1 angstrom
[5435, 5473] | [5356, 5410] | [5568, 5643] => -0.6 angstrom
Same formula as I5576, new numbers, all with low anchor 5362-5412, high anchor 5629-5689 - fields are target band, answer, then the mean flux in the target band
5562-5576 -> 0.44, 10.1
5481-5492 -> -0.28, 10.5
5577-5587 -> 0.24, 10.2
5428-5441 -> -0.19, 10.3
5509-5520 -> -0.21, 10.5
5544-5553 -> -0.23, 10.6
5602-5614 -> 0.17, 10.4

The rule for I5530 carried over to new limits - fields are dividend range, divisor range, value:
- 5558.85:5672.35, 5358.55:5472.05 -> 1.01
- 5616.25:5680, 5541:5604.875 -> 1.03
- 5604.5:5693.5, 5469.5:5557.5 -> 1.01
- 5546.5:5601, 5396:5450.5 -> 1.00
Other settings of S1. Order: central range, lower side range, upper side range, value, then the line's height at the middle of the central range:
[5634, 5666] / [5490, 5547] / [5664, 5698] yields 0.5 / 10.6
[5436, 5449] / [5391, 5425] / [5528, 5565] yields -0.3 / 10.2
